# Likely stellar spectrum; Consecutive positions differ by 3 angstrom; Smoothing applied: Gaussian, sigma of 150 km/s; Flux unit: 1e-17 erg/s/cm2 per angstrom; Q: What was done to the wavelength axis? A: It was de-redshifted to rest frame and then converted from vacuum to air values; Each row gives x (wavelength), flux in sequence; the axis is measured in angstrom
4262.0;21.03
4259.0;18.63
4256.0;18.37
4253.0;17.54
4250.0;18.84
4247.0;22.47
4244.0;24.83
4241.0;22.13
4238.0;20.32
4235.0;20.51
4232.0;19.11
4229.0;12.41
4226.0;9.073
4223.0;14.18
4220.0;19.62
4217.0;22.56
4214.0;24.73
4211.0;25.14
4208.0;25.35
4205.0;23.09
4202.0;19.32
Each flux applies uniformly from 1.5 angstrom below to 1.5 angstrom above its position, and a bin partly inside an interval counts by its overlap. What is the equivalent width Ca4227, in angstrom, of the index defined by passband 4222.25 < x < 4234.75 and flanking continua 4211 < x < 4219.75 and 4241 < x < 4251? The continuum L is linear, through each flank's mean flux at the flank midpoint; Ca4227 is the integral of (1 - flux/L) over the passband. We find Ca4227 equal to 4.6 angstrom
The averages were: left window 23.3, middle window 14.3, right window 22.2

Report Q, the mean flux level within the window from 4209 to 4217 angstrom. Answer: 24.5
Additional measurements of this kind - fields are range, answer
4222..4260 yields 18.4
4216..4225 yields 18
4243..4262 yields 20.1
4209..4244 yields 19.4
